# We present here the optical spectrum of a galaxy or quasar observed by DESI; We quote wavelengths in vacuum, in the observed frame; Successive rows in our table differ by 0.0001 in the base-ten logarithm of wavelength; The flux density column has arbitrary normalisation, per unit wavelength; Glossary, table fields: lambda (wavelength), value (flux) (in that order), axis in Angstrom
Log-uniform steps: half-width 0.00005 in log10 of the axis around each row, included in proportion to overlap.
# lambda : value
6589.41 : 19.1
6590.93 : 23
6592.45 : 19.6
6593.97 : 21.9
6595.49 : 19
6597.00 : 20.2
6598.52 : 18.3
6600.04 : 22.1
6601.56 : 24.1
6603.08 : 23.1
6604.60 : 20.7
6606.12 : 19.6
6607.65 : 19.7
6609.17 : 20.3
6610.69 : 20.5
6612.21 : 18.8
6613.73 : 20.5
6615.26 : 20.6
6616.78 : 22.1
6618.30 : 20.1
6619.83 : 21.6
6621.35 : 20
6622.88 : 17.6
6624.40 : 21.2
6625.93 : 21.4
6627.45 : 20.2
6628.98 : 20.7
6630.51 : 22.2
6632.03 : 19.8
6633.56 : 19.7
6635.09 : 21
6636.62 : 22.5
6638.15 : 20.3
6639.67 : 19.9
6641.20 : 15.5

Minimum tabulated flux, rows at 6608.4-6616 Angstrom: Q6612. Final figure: 18.8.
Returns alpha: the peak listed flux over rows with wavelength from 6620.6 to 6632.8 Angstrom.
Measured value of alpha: 22.2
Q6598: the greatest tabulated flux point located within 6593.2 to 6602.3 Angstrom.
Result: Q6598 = 24.1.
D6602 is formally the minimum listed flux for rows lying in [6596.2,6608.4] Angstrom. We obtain 18.3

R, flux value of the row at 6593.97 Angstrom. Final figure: 21.9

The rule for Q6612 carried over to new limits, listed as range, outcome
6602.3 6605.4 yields 20.7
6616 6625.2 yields 17.6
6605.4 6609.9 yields 19.6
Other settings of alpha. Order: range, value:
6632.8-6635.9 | 21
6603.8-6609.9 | 20.7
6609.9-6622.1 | 22.1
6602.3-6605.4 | 23.1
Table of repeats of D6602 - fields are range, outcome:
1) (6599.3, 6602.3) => 22.1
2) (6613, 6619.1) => 20.1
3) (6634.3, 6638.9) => 20.3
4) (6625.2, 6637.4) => 19.7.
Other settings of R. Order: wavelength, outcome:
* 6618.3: 20.1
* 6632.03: 19.8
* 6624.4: 21.2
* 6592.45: 19.6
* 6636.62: 22.5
